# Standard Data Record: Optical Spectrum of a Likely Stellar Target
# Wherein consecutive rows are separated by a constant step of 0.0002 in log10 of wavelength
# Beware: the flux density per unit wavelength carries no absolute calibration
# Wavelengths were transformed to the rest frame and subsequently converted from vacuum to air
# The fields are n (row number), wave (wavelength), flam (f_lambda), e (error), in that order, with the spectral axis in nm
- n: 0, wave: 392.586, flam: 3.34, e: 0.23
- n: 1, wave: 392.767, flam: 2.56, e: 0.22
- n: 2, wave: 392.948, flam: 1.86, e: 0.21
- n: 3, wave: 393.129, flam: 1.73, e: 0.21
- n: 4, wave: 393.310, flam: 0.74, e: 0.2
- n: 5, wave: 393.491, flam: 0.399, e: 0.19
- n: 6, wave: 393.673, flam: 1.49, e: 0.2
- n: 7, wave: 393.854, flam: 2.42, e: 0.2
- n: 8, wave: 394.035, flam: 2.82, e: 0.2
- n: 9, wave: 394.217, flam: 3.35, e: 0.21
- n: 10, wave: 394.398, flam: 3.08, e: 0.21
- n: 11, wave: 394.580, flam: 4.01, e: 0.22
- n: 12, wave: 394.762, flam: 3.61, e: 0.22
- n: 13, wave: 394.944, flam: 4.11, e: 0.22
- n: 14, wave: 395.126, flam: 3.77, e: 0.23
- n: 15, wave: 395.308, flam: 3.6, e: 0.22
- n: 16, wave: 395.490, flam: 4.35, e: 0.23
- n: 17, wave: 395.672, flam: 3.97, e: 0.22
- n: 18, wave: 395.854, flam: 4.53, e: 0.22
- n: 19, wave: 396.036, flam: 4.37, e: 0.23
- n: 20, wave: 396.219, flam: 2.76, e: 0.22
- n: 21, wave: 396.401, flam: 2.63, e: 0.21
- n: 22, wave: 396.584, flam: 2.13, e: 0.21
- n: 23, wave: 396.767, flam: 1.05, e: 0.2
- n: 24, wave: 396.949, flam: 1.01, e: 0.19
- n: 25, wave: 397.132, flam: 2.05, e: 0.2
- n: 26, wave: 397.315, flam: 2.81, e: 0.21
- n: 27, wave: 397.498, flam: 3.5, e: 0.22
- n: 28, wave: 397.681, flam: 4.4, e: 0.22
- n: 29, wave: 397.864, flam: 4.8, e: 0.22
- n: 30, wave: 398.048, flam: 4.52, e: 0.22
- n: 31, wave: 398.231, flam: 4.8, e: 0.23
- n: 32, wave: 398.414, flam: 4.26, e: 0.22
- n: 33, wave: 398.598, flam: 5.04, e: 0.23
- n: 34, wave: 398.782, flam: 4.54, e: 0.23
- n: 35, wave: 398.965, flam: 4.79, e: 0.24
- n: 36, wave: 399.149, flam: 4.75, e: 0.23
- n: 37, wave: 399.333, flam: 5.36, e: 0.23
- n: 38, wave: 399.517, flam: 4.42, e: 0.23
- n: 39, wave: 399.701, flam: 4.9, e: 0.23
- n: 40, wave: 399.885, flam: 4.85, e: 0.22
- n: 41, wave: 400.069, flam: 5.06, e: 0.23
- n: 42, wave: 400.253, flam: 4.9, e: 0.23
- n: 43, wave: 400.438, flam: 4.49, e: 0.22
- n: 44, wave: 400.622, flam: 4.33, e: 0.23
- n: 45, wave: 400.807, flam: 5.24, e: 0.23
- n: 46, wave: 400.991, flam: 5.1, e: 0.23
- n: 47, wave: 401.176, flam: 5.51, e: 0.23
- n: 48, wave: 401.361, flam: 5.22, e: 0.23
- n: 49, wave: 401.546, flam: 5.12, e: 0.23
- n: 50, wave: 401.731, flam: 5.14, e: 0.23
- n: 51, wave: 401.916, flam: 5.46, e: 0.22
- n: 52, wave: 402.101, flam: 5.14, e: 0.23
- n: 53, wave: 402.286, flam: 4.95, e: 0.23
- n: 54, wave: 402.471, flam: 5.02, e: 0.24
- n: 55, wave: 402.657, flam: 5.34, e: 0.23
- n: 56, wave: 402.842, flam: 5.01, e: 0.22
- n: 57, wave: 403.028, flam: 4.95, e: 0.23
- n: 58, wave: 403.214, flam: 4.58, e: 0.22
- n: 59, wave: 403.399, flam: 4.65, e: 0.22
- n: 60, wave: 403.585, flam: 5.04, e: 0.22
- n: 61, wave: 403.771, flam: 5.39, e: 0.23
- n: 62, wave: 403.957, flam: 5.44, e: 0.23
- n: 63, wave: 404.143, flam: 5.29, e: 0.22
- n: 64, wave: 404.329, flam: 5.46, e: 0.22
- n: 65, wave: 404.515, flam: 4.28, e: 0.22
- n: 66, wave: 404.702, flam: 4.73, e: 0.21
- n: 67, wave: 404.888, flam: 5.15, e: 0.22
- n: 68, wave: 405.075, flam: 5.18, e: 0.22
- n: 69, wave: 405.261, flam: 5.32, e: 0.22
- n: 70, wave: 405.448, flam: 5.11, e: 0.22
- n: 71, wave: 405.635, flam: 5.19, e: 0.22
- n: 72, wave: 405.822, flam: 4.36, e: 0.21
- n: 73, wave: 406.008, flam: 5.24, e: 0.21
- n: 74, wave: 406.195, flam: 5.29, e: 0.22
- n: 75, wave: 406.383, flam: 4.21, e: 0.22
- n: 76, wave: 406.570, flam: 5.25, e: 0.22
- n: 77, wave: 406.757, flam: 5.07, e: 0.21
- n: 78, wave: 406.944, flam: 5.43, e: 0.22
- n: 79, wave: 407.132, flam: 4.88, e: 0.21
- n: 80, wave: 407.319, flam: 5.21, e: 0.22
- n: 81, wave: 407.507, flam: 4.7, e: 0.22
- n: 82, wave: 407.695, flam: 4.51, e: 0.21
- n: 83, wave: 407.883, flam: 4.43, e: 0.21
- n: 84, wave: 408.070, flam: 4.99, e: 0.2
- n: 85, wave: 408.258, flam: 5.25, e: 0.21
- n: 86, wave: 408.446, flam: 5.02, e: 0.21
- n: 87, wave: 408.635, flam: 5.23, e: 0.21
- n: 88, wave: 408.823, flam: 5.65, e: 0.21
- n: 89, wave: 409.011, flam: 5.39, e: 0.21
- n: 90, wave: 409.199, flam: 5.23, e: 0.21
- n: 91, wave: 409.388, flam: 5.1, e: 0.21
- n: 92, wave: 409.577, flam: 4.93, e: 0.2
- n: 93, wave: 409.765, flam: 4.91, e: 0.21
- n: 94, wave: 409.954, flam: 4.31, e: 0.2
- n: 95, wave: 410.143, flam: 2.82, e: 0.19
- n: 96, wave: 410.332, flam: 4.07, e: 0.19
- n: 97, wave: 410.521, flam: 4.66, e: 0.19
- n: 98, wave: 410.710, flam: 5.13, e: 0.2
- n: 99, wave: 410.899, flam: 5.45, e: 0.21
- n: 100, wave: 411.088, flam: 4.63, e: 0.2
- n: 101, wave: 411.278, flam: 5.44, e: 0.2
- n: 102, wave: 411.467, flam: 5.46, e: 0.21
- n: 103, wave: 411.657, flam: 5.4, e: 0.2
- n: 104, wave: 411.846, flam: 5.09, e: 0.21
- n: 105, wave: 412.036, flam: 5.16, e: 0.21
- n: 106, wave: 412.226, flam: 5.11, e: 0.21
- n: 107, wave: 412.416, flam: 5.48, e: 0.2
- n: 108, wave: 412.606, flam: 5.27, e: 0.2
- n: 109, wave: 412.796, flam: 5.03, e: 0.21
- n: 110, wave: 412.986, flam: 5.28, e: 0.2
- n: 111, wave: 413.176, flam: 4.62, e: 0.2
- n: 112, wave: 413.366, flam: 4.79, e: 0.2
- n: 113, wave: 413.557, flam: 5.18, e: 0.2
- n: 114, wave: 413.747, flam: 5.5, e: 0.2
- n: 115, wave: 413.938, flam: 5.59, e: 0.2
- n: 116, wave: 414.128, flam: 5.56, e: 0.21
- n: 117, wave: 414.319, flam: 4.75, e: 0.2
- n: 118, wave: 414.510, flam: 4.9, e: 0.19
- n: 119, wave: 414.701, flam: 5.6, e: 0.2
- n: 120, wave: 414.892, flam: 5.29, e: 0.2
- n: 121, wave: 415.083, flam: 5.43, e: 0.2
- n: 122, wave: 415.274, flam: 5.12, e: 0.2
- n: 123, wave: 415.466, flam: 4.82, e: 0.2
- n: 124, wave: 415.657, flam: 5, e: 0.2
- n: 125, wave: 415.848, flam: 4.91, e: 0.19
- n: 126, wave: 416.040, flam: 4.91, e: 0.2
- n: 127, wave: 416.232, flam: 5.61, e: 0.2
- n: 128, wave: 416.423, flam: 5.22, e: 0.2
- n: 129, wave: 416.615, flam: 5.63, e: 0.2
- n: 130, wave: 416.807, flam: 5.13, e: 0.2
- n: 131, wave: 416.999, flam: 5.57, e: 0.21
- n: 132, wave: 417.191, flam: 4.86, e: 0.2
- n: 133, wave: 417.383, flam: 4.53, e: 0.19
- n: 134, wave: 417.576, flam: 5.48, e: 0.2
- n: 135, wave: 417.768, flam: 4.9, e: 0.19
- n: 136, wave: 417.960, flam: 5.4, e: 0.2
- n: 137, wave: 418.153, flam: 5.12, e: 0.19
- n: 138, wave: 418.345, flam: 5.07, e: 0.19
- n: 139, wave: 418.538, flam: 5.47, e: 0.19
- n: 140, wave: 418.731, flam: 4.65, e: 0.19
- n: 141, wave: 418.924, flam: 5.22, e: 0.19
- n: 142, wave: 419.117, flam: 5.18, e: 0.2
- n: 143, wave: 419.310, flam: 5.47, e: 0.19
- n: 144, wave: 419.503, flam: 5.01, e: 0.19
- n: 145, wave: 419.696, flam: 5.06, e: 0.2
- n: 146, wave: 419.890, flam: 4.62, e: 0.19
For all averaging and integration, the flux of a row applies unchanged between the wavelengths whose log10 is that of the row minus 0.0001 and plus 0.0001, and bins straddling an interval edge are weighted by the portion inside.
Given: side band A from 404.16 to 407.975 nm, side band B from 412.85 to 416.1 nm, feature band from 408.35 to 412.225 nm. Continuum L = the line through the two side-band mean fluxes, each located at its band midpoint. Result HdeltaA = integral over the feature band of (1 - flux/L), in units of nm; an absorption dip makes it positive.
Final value 0.07 nm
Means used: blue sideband 4.96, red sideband 5.13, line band 4.96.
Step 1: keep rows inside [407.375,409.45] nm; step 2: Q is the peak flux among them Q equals 5.65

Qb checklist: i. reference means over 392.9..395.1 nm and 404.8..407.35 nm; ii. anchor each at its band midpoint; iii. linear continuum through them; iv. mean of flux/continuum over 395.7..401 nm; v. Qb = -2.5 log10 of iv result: -0.16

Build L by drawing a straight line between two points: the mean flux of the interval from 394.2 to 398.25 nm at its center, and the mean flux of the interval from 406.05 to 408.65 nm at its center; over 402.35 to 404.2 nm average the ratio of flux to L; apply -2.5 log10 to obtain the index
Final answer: -0.15 mag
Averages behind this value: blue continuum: 3.42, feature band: 5.06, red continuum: 4.96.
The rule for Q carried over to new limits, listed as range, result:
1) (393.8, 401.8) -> 5.51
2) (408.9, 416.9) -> 5.63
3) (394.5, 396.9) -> 4.53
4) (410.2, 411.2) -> 5.45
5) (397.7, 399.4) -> 5.36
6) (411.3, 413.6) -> 5.48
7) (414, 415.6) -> 5.6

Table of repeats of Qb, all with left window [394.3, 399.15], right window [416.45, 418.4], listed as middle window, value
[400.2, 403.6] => -0.24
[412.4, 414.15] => -0.07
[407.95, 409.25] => -0.16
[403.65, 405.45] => -0.21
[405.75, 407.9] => -0.12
